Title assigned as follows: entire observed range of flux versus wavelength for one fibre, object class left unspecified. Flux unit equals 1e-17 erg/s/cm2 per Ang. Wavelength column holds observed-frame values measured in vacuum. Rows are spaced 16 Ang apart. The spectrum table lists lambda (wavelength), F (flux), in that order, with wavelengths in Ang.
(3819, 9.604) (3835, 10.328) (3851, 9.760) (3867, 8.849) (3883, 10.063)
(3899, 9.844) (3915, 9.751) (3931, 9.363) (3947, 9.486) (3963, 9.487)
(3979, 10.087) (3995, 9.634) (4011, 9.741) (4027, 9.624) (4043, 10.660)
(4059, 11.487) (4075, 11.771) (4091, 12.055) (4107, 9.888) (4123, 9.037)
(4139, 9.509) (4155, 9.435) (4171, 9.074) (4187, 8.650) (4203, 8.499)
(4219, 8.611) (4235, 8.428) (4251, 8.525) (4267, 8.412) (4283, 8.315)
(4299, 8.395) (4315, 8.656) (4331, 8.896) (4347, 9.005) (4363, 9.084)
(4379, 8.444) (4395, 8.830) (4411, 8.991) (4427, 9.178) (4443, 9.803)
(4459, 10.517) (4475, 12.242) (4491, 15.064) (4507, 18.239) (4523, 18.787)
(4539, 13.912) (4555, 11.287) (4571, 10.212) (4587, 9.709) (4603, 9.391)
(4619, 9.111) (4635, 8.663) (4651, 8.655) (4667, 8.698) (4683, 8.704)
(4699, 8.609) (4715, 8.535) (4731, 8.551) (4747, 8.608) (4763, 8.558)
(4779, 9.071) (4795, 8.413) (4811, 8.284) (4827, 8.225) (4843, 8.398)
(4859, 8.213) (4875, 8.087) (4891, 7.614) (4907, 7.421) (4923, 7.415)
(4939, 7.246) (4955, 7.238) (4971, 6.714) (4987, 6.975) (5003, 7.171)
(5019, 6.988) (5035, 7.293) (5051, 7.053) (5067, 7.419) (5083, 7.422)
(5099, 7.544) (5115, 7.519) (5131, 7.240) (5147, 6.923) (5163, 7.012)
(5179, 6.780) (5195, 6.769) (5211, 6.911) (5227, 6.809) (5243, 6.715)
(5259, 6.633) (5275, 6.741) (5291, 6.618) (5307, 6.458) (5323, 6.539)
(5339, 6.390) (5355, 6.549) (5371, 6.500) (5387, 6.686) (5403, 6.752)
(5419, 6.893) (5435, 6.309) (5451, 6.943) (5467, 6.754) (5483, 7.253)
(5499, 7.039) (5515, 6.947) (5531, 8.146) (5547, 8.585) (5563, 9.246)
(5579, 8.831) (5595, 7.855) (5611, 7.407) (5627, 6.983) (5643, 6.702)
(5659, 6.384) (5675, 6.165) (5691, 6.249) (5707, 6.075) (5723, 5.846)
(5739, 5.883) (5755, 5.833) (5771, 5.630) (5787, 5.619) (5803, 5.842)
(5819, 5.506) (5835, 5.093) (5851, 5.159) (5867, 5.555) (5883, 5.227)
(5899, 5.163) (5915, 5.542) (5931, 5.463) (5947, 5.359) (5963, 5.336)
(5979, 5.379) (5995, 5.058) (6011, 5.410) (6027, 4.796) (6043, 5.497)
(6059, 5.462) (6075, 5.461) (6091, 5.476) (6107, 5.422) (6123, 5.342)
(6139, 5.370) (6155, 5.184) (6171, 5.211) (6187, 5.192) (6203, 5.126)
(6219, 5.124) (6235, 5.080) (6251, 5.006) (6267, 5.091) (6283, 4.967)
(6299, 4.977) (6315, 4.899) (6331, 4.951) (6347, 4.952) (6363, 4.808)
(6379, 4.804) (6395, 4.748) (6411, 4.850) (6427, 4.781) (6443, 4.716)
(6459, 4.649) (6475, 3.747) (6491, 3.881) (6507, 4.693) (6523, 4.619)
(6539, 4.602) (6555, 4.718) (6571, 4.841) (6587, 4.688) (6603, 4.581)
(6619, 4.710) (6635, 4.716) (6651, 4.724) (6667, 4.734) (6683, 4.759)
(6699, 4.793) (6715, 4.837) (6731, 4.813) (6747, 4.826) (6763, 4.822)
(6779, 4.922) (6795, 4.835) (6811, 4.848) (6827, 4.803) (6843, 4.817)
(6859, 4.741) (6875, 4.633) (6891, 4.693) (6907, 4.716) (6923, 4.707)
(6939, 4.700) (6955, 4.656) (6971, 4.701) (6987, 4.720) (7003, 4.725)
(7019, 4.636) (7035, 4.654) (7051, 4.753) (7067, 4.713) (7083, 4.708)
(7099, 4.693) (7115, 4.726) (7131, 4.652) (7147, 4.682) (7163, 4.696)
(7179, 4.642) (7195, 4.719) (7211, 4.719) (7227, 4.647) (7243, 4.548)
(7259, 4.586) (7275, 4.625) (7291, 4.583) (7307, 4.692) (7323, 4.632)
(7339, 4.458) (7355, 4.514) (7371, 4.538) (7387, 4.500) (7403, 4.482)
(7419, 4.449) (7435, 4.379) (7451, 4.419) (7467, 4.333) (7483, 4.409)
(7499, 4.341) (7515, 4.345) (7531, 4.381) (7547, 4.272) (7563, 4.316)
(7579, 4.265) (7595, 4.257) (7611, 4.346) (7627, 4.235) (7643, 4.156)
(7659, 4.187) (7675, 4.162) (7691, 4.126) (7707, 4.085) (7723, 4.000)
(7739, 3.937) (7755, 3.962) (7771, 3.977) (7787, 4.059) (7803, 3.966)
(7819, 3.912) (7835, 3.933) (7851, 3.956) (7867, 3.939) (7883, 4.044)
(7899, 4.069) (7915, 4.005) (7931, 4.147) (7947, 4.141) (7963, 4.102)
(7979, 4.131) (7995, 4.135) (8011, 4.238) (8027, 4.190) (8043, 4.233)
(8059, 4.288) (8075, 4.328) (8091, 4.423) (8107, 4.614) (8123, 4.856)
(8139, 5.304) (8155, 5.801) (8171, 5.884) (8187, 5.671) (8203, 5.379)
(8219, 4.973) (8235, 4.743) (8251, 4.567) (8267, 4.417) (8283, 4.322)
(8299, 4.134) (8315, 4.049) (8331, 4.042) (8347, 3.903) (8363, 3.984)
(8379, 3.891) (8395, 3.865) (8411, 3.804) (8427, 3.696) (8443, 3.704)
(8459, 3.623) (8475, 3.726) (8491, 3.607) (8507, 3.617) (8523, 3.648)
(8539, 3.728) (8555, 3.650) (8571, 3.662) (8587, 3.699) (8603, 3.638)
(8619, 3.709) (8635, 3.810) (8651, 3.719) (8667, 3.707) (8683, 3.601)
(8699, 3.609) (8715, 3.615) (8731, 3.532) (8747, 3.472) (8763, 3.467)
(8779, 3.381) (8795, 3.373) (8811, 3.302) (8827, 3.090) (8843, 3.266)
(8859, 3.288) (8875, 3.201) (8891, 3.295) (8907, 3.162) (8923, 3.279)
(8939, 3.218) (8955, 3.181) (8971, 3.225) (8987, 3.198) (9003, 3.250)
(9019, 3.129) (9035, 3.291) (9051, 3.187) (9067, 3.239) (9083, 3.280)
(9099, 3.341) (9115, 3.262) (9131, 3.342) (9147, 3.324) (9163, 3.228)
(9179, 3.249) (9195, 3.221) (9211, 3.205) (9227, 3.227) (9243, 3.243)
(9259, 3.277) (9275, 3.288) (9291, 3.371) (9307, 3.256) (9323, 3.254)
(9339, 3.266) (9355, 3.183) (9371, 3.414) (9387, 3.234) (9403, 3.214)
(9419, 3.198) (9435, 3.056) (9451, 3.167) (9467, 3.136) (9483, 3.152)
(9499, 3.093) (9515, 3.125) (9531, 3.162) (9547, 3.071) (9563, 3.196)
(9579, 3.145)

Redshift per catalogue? 1.92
